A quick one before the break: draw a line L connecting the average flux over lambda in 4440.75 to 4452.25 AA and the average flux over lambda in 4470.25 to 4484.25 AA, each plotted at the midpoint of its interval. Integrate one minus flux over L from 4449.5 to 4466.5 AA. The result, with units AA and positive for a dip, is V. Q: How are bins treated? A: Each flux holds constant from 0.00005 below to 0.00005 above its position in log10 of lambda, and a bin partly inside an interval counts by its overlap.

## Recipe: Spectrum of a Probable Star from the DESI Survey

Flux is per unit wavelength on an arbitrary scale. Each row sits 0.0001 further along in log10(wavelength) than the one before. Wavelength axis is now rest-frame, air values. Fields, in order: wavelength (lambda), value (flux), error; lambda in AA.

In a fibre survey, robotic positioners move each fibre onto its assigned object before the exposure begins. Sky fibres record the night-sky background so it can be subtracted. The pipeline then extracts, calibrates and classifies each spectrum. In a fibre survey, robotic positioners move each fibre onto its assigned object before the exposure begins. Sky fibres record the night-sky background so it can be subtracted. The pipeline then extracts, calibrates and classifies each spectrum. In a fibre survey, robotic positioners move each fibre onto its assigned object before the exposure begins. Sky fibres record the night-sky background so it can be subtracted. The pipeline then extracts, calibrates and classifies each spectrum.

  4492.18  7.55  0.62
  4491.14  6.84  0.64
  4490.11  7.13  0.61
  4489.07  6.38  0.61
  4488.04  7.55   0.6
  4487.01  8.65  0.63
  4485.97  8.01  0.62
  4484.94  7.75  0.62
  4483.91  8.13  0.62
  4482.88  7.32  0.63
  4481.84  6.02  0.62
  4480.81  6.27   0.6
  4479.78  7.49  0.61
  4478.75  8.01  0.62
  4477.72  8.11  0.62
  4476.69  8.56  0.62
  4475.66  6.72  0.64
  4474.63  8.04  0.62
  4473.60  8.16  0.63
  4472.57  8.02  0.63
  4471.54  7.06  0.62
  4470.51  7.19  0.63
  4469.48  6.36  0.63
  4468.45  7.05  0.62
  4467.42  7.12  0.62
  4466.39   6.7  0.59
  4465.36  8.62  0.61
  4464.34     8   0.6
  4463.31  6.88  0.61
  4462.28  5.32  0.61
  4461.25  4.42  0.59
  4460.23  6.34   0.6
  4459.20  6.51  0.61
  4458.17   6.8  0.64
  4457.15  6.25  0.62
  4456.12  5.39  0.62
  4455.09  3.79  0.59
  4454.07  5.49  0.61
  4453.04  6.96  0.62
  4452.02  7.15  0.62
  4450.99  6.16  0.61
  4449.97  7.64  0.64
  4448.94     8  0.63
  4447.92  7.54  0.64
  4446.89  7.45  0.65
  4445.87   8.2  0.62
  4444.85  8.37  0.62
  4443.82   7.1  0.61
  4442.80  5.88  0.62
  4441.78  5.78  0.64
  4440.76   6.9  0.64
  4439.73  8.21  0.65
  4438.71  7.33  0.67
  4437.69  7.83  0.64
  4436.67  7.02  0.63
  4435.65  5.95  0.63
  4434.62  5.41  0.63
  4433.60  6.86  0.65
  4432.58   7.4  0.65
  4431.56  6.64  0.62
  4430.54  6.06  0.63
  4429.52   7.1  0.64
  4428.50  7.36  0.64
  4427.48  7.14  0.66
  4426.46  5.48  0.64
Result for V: 2.20 AA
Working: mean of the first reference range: 7.2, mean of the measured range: 6.37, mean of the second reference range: 7.51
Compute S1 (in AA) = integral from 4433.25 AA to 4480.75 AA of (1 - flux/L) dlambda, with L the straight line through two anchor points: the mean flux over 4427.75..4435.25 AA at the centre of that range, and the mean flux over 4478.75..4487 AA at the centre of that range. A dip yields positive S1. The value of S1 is 0.6 AA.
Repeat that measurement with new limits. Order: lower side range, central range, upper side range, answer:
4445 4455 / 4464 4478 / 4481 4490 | -0.50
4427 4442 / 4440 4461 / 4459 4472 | 0.43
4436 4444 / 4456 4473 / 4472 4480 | 1.97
